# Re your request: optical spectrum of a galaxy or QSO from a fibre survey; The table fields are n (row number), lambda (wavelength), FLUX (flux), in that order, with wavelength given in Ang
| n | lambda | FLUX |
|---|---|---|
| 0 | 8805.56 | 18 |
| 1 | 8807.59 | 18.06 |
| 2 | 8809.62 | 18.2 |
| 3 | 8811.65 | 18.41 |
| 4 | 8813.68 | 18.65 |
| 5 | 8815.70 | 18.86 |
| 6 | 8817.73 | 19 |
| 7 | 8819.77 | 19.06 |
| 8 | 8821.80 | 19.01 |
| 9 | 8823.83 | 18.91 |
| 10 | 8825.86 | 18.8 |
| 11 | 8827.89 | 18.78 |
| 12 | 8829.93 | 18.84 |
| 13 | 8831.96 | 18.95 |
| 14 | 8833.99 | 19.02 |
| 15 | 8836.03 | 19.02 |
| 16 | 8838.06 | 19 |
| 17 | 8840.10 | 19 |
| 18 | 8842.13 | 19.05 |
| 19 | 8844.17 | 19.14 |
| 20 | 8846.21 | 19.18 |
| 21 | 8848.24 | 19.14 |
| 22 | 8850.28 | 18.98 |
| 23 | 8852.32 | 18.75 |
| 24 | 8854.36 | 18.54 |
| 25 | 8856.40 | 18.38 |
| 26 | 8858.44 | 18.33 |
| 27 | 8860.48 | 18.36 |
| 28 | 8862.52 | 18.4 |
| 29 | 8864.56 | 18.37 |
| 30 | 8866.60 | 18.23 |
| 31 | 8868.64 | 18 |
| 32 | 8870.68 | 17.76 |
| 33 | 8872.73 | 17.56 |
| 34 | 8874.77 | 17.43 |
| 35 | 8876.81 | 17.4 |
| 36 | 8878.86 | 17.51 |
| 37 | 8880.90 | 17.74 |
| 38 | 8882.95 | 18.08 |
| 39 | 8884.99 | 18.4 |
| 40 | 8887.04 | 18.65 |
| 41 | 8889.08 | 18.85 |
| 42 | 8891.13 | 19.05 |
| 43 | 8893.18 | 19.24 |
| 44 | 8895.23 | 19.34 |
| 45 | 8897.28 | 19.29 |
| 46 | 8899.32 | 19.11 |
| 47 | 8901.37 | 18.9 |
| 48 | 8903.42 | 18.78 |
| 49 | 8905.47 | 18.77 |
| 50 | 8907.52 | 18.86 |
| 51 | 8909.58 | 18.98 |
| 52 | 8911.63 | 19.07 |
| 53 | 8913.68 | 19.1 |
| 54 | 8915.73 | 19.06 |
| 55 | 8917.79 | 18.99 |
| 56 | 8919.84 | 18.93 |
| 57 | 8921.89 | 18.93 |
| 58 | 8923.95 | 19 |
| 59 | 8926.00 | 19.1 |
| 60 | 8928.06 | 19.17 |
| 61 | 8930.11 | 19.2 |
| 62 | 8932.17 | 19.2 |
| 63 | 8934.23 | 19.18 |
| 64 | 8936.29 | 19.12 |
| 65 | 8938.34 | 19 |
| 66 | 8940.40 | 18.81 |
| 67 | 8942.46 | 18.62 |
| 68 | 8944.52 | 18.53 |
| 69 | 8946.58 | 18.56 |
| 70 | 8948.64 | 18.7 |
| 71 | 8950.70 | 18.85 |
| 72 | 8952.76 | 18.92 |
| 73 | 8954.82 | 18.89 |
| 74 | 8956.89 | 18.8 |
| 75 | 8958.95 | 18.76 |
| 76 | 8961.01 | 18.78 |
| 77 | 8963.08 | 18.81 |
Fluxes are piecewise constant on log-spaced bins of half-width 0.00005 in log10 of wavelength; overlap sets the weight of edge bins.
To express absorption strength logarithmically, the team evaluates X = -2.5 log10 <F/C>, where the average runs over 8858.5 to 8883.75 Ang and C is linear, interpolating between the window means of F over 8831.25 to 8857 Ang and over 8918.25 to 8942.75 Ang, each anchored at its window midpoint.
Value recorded 0.062 mag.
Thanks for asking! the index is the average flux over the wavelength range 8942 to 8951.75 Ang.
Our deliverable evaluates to 18.7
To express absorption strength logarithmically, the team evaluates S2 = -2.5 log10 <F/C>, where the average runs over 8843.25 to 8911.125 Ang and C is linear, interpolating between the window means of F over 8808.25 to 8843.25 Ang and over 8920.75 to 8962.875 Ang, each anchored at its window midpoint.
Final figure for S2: 0.020 mag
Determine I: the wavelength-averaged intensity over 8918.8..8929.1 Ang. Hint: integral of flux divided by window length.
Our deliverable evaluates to 19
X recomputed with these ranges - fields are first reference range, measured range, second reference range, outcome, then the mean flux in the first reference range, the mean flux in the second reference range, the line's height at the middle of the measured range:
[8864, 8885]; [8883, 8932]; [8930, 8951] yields -0.04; 17.8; 18.9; 18.4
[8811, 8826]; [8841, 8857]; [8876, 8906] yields -0.01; 18.9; 18.6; 18.8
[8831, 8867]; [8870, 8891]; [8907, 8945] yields 0.05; 18.8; 19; 18.9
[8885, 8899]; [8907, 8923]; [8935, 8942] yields 0.00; 19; 19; 19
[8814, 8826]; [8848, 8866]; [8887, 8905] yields 0.03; 18.9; 19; 19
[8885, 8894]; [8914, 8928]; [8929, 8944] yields 0.00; 18.9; 19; 19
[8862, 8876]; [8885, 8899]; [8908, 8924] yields -0.03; 17.9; 19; 18.5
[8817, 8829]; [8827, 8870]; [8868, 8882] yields -0.03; 18.9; 17.6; 18.3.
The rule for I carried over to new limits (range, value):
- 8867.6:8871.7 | 17.9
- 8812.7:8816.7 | 18.8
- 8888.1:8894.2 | 19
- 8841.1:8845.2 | 19.1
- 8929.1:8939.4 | 19.1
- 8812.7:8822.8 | 18.9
